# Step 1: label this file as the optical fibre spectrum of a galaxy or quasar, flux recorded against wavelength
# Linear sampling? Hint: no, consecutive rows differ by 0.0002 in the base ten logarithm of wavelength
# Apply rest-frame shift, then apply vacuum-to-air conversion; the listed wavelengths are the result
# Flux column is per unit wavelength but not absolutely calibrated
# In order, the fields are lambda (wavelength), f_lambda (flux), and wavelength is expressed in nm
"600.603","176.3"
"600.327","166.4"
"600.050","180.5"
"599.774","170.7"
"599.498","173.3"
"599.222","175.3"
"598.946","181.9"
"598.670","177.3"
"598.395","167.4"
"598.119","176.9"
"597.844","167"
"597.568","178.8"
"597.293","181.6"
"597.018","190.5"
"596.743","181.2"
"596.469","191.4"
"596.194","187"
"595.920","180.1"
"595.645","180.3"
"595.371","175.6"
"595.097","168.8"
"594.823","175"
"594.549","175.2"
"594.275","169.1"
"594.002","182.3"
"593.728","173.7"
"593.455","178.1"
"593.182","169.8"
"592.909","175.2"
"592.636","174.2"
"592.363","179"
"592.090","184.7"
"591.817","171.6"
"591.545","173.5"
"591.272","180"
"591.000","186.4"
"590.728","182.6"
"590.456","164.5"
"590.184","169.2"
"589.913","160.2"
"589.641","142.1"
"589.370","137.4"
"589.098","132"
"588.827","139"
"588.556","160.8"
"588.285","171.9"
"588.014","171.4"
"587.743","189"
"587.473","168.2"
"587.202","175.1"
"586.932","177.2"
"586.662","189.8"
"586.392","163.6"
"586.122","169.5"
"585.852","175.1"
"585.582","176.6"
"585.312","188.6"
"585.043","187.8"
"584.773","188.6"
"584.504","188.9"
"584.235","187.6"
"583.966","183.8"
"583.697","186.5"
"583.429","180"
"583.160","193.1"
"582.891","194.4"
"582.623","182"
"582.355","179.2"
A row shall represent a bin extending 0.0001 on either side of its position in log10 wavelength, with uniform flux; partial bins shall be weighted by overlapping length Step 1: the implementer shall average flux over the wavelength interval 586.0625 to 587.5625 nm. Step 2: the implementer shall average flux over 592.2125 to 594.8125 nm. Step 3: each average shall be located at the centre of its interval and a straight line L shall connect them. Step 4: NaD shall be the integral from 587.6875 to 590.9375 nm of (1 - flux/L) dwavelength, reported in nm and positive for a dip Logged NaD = 0.27 nm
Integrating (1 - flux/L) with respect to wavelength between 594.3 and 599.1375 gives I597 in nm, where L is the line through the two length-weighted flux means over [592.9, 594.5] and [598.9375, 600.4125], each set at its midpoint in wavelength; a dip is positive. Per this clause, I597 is -0.106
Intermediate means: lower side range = 175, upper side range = 174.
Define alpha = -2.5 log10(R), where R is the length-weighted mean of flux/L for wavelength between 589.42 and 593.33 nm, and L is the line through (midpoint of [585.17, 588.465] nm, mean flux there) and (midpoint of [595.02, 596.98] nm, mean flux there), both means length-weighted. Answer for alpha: 0.04 mag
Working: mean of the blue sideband 176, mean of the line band 172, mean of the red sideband 182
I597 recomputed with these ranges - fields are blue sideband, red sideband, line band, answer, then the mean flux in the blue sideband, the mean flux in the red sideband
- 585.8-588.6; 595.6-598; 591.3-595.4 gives 0.092 nm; 174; 182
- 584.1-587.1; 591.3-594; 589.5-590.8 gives 0.111 nm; 181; 176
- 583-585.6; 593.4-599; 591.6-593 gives 0.031 nm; 187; 178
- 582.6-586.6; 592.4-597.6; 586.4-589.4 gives 0.266 nm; 183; 178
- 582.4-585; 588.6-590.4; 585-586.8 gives -0.062 nm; 187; 148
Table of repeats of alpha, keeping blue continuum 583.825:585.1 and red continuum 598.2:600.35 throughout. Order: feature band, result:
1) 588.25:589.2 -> 0.22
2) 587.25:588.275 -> 0.05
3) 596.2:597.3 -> -0.06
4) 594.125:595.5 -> 0.03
